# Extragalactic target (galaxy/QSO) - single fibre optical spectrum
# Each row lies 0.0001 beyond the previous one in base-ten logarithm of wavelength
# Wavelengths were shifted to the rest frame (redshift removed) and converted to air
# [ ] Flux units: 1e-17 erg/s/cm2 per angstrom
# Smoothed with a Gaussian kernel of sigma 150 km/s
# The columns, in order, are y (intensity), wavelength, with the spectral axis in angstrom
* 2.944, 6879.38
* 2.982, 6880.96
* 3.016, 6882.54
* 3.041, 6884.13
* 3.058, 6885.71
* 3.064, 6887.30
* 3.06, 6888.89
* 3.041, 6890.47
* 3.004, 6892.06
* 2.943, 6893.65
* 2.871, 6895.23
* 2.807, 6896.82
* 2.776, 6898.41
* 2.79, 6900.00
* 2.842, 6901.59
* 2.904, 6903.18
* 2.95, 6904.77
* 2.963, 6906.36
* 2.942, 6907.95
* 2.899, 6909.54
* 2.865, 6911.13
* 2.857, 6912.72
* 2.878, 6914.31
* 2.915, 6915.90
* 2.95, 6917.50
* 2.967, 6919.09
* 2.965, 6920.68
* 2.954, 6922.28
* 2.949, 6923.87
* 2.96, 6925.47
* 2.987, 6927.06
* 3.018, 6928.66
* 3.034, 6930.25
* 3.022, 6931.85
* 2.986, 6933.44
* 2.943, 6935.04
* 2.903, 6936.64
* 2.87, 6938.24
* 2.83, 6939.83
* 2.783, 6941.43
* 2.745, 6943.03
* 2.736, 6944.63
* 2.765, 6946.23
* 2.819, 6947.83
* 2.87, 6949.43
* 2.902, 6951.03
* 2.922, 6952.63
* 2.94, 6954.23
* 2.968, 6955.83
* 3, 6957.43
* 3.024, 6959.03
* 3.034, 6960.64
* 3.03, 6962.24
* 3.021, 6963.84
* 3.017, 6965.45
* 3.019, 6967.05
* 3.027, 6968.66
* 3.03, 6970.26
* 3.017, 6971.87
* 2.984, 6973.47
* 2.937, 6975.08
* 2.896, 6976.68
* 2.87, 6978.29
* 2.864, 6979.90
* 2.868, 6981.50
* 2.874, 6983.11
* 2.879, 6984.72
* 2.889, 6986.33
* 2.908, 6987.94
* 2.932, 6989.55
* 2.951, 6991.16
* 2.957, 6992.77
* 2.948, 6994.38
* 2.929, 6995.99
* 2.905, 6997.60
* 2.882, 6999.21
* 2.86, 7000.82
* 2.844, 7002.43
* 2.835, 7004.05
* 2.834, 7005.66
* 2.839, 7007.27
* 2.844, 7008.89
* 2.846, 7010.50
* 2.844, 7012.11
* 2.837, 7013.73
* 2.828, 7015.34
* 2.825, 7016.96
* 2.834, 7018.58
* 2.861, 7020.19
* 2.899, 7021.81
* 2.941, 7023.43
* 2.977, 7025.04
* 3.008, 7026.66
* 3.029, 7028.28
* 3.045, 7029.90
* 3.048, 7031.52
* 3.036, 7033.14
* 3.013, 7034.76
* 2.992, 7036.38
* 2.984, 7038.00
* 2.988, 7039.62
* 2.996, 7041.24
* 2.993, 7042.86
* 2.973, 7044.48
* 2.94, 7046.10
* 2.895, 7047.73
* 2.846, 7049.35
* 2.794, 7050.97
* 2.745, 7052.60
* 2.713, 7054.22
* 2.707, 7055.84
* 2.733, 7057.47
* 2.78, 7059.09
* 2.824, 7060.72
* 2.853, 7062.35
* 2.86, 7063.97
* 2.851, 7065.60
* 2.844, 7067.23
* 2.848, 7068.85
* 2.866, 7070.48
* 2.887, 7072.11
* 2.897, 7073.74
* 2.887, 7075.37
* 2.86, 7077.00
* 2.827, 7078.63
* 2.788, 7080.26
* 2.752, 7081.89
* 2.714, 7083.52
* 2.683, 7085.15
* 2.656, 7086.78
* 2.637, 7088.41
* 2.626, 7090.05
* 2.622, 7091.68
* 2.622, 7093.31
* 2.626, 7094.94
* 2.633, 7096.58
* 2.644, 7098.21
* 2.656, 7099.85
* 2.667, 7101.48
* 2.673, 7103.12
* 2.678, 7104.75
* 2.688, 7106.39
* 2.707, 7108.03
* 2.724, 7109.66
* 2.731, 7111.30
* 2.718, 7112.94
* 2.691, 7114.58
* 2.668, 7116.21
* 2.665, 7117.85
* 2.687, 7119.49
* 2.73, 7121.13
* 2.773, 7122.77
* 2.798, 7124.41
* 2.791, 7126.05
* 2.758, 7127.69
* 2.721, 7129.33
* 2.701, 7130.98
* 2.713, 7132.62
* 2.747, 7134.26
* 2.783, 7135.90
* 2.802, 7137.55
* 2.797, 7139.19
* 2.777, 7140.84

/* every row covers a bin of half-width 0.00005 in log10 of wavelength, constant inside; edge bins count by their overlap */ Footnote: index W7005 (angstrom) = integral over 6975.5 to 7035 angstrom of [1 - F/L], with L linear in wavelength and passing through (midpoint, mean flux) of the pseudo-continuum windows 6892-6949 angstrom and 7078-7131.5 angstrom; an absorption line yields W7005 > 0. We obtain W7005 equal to -2.1 angstrom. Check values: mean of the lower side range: 2.9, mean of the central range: 2.9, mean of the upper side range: 2.7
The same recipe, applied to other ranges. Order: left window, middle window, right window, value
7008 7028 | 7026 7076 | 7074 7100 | -1.8 angstrom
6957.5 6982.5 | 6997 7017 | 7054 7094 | 0.4 angstrom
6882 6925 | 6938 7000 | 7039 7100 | -0.9 angstrom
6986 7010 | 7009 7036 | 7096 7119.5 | -0.8 angstrom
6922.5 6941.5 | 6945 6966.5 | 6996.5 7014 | -0.2 angstrom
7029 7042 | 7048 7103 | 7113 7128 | 2.3 angstrom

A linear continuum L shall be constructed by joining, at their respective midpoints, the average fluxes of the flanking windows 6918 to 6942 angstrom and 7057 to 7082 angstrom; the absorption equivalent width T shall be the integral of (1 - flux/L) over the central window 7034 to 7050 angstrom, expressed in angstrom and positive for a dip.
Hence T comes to -0.58 angstrom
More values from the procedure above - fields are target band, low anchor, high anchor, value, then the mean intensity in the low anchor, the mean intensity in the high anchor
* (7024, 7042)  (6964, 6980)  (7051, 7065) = -1.11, 2.97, 2.78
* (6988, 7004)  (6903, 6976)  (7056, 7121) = -0.26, 2.94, 2.74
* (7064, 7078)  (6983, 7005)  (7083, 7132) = -0.56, 2.9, 2.69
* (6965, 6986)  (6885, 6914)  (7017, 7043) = 0.07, 2.92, 2.97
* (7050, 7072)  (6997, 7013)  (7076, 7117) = -0.40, 2.85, 2.69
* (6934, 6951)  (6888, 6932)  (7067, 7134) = 0.38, 2.93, 2.73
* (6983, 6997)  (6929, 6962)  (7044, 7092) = -0.26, 2.91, 2.8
